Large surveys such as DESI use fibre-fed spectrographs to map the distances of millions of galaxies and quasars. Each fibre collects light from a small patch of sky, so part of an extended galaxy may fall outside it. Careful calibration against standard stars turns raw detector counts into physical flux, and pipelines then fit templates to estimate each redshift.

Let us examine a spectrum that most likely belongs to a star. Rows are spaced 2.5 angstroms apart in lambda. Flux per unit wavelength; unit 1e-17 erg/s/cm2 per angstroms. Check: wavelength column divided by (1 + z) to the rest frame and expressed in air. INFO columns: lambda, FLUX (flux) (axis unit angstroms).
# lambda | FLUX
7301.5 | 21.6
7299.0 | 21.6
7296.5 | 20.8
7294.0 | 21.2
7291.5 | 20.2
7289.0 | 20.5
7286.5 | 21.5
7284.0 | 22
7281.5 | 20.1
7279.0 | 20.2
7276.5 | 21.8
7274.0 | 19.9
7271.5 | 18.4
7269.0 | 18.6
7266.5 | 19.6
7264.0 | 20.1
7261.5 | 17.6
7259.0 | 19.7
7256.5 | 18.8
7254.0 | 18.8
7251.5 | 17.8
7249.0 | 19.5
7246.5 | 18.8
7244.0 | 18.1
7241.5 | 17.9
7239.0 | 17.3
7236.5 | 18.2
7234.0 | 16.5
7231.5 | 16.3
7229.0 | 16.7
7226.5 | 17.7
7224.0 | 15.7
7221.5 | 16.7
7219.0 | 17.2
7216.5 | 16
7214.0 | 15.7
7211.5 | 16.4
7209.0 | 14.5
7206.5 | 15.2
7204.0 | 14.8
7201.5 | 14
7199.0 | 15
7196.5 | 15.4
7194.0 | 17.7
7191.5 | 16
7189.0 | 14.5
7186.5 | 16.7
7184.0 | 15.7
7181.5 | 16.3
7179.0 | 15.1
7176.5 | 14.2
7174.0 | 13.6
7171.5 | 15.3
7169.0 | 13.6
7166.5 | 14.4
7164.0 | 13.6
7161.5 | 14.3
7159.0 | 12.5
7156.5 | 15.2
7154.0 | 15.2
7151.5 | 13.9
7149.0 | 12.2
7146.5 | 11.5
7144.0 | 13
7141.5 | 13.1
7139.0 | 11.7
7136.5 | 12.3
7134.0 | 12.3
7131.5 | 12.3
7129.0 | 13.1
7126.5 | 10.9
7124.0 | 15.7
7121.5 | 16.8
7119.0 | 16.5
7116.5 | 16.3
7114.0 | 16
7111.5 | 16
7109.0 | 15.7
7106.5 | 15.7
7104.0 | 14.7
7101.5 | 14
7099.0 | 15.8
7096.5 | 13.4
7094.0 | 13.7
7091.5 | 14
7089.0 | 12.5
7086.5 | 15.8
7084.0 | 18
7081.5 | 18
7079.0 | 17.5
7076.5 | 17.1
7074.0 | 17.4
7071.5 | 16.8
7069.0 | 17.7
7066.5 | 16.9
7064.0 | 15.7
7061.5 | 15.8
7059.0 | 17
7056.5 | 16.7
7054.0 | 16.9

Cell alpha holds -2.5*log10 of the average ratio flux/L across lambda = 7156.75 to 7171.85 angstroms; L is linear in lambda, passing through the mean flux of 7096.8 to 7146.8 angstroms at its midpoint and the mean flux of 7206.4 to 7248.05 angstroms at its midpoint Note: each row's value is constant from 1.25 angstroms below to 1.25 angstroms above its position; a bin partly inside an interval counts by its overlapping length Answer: 0.10 mag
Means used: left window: 14.2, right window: 16.8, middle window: 14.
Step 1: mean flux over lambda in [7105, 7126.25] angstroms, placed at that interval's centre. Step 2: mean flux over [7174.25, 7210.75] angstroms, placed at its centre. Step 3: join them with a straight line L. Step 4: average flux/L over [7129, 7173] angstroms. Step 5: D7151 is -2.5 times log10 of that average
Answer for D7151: 0.17 mag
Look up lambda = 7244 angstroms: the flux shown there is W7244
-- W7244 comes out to 18.1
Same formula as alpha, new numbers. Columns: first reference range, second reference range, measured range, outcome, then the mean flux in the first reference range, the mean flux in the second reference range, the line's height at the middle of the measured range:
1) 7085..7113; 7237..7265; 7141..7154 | 0.225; 14.7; 18.6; 15.9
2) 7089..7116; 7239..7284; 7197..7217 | 0.167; 14.8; 19.2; 17.7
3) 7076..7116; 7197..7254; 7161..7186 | 0.106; 15.5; 16.7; 16.2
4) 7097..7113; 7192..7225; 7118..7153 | 0.164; 15.2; 15.7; 15.4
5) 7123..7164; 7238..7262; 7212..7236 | 0.039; 13.1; 18.5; 17.2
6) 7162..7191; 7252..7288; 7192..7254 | 0.040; 14.8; 19.8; 17.3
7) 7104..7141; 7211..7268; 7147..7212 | 0.088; 14.4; 17.7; 16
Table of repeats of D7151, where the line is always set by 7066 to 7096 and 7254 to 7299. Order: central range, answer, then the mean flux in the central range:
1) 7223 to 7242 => 0.13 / 17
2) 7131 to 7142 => 0.37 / 12.3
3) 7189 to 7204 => 0.19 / 15.5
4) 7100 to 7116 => 0.09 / 15.4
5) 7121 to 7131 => 0.23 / 13.8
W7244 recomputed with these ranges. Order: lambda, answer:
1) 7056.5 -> 16.7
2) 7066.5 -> 16.9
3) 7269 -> 18.6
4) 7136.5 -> 12.3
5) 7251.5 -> 17.8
